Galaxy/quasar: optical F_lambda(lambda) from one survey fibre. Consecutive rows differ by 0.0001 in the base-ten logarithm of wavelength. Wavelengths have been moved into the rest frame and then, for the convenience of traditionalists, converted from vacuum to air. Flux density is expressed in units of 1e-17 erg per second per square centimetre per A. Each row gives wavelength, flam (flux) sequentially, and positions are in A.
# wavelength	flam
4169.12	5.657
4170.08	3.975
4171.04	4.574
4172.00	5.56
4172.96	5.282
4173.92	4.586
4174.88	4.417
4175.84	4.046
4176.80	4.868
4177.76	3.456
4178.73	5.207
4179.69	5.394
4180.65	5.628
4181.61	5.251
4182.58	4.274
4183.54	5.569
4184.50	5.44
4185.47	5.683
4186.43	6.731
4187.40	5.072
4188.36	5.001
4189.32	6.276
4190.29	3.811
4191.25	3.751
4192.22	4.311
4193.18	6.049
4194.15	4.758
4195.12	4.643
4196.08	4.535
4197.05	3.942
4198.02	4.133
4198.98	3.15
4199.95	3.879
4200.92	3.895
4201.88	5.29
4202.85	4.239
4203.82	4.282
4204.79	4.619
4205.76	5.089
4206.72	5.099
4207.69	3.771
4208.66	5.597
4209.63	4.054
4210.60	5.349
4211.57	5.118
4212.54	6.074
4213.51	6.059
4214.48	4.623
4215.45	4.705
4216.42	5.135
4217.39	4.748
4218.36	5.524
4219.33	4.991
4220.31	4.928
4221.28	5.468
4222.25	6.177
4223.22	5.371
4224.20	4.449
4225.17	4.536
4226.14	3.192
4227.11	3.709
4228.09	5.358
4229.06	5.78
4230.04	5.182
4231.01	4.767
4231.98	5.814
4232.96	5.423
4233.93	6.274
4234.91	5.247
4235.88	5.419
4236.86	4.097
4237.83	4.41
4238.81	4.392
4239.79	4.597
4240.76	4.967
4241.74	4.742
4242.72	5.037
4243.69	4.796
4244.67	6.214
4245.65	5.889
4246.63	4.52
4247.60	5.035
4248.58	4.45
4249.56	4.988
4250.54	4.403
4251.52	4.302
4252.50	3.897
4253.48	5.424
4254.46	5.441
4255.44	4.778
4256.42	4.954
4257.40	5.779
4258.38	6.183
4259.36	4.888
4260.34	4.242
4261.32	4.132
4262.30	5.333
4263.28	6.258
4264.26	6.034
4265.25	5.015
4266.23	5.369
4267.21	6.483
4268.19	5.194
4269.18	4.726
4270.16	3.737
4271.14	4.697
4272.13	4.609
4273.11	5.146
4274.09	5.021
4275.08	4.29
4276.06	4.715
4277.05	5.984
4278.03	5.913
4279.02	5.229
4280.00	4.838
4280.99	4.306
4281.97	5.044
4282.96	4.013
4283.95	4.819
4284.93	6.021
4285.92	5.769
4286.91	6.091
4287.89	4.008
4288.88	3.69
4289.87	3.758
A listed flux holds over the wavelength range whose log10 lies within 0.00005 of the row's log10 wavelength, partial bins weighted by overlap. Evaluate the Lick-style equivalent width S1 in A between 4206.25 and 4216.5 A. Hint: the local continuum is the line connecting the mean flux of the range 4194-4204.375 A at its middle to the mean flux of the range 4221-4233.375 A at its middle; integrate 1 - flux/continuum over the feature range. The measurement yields -1.1 A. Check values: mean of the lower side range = 4.23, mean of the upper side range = 5.01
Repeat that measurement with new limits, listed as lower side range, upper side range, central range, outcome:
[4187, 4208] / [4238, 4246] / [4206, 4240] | -1.4 A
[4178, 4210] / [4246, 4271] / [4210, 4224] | -1.2 A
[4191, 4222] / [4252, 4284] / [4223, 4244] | 0.0 A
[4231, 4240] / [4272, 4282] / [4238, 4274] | 0.3 A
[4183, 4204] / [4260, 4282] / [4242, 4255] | 0.1 A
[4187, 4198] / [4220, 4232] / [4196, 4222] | 0.4 A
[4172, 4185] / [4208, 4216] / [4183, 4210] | 1.6 A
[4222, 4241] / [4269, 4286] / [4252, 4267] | -0.8 A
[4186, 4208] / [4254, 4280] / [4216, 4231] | -0.4 A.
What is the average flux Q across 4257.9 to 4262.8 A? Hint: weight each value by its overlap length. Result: 4.96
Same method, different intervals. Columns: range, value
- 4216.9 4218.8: 5.13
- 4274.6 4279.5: 5.23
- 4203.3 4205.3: 4.44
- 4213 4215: 5.34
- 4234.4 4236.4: 5.31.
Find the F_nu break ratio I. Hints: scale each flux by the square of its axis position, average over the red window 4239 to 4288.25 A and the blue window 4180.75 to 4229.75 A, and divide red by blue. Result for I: 1.06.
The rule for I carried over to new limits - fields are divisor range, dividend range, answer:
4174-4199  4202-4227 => 1.03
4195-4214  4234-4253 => 1.06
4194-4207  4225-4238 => 1.15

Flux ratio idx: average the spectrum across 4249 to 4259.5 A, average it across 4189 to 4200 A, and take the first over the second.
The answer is 1.13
